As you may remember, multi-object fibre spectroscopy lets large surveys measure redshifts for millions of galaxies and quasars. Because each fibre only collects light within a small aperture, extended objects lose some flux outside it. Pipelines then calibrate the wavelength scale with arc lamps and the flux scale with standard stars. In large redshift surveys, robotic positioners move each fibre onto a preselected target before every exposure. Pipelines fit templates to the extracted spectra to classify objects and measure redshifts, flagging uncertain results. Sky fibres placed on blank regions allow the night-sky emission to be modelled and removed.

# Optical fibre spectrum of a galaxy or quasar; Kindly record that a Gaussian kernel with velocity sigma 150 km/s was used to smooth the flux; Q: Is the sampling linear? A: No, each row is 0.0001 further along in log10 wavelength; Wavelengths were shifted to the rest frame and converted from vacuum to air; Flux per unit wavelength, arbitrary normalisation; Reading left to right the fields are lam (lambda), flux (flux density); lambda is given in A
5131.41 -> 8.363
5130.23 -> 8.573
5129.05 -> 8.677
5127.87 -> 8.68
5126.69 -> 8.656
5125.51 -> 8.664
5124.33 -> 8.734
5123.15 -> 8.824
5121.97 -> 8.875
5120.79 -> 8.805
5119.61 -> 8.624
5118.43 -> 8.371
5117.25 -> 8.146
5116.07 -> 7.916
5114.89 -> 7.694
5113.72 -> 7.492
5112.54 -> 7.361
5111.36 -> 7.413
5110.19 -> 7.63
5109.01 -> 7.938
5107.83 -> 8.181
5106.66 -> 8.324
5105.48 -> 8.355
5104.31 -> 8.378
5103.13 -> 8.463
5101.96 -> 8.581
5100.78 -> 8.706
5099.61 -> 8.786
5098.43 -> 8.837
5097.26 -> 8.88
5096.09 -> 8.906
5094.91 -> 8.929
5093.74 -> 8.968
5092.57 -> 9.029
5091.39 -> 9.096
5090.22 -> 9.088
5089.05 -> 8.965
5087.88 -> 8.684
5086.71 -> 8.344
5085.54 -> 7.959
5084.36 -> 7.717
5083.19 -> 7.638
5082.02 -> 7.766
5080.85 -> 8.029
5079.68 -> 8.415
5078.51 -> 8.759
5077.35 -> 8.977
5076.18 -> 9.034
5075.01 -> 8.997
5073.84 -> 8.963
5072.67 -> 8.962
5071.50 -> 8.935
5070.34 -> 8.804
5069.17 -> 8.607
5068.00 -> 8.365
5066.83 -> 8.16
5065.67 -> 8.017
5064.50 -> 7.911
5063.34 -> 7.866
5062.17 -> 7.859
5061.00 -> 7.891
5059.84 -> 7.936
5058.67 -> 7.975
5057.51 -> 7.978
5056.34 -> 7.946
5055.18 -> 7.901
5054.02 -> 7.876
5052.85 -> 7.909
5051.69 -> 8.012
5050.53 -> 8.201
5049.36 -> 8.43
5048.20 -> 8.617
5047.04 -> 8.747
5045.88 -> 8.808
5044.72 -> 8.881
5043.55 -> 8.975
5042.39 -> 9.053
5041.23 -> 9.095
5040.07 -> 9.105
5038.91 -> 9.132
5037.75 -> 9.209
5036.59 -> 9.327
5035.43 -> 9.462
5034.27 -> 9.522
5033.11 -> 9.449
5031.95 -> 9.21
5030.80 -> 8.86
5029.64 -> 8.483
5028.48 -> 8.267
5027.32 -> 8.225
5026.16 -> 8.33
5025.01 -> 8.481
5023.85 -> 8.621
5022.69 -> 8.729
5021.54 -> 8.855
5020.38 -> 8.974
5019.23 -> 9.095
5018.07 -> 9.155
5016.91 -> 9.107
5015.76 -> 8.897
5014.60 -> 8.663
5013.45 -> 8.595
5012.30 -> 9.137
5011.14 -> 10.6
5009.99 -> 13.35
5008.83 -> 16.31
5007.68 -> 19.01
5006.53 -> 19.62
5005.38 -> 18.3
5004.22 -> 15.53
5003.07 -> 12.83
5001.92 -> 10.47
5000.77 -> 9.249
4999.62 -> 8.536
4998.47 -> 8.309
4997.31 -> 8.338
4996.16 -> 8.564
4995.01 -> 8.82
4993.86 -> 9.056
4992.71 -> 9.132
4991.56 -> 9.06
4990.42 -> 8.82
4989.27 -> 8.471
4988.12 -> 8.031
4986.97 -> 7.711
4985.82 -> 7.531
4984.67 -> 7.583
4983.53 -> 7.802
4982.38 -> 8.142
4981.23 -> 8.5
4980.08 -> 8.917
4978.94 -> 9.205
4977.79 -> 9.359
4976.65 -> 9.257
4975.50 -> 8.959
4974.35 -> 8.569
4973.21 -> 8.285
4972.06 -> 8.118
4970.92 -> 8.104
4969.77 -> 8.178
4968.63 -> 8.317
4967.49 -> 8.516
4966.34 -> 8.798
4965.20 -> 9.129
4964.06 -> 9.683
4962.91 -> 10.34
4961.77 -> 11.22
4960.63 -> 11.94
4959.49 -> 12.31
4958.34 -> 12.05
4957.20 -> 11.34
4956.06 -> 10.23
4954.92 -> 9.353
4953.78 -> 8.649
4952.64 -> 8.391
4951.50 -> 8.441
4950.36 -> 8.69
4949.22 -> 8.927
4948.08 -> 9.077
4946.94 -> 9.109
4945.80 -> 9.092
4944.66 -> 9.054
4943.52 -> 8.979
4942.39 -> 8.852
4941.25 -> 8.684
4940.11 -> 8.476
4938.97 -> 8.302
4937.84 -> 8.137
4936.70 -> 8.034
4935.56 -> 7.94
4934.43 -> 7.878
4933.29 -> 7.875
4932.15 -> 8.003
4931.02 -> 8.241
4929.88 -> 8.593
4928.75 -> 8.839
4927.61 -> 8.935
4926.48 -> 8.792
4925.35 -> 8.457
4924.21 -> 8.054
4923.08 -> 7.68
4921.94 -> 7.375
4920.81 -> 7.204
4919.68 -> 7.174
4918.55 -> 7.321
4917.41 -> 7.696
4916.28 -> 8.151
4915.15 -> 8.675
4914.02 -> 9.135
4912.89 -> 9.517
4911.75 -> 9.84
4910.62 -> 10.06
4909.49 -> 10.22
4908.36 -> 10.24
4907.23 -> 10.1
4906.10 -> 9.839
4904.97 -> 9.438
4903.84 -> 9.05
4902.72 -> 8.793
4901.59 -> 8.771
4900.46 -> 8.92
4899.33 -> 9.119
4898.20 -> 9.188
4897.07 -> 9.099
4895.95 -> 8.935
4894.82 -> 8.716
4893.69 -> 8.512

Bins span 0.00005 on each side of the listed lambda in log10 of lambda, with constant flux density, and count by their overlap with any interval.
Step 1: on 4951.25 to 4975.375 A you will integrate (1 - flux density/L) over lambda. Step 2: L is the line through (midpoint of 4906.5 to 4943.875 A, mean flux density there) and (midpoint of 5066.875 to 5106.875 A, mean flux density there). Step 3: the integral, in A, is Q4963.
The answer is -2.7 A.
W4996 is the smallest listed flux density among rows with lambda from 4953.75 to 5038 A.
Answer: 7.531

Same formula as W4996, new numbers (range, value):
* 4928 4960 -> 7.875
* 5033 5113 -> 7.361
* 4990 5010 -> 8.309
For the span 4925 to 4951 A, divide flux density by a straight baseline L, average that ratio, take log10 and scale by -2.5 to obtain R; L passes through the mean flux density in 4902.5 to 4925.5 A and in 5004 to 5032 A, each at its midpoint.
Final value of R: 0.08 mag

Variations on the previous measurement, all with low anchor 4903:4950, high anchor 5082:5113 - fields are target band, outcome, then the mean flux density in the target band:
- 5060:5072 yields 0.030 mag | 8.23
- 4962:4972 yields -0.040 mag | 8.93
